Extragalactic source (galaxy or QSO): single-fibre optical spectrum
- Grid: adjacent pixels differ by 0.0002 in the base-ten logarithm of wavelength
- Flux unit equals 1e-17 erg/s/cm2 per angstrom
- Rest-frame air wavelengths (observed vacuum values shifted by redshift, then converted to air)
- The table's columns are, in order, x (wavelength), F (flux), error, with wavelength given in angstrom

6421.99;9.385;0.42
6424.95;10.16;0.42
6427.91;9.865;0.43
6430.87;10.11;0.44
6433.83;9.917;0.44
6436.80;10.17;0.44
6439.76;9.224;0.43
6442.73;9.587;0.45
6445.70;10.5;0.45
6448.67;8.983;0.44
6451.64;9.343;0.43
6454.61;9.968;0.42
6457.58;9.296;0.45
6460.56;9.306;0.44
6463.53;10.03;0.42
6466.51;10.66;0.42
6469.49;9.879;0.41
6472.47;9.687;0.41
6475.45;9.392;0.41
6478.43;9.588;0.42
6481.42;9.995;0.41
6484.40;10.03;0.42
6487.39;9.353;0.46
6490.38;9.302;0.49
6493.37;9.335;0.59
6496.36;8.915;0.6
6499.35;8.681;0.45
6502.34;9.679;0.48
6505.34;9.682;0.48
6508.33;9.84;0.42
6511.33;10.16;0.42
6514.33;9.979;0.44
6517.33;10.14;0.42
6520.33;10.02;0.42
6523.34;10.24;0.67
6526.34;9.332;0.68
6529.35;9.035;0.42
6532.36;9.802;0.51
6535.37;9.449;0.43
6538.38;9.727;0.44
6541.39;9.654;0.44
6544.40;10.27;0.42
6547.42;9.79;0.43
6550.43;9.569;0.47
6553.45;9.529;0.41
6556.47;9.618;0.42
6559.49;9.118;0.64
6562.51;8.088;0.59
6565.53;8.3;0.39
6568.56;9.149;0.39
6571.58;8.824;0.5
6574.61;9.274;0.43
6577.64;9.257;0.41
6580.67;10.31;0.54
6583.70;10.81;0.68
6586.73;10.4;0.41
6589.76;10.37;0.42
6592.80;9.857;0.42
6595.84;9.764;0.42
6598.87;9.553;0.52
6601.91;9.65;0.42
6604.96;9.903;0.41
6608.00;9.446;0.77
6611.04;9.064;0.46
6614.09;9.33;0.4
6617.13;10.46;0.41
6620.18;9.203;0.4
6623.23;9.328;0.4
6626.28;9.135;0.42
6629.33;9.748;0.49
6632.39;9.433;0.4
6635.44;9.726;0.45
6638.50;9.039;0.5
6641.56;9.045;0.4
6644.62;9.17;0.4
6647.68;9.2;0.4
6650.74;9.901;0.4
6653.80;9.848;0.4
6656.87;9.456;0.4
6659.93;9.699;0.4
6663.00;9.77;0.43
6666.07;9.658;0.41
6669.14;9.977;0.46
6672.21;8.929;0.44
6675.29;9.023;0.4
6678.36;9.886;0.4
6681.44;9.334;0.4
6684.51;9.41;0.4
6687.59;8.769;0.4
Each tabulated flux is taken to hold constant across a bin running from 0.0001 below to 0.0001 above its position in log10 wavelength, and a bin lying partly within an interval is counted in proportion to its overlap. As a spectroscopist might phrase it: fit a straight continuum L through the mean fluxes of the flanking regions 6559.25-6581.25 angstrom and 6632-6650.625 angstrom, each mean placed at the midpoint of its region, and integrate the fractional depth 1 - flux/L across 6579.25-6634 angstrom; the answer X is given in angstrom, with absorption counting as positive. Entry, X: -3.7 angstrom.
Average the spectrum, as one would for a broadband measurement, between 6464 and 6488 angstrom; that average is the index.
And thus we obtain 9.85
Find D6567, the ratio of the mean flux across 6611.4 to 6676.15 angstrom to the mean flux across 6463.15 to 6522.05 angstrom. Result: 1.0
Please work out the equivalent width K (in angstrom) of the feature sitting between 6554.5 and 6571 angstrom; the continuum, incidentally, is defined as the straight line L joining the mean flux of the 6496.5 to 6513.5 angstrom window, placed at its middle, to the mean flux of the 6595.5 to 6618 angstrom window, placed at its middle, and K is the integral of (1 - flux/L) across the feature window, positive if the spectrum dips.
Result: 1.25 angstrom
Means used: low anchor 9.57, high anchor 9.62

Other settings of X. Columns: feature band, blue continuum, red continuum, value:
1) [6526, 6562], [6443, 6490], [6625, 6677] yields 0.3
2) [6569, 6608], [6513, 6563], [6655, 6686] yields -0.8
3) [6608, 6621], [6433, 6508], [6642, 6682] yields 0.0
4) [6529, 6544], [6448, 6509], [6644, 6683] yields -0.1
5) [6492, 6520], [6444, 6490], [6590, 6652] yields 0.1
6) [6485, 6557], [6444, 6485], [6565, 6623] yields 0.5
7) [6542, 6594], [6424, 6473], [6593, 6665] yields 0.3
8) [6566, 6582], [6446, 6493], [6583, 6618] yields 0.9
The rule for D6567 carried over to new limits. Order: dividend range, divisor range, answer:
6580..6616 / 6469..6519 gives 1.03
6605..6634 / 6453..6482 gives 0.97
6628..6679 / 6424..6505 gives 0.98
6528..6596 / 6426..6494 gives 0.98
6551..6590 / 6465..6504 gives 0.99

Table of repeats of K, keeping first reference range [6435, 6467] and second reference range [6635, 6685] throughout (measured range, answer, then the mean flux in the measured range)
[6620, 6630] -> 0.2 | 9.34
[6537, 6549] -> -0.3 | 9.86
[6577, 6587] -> -0.7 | 10.3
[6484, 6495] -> 0.2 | 9.44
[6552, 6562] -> 0.3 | 9.29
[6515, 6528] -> -0.4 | 9.92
